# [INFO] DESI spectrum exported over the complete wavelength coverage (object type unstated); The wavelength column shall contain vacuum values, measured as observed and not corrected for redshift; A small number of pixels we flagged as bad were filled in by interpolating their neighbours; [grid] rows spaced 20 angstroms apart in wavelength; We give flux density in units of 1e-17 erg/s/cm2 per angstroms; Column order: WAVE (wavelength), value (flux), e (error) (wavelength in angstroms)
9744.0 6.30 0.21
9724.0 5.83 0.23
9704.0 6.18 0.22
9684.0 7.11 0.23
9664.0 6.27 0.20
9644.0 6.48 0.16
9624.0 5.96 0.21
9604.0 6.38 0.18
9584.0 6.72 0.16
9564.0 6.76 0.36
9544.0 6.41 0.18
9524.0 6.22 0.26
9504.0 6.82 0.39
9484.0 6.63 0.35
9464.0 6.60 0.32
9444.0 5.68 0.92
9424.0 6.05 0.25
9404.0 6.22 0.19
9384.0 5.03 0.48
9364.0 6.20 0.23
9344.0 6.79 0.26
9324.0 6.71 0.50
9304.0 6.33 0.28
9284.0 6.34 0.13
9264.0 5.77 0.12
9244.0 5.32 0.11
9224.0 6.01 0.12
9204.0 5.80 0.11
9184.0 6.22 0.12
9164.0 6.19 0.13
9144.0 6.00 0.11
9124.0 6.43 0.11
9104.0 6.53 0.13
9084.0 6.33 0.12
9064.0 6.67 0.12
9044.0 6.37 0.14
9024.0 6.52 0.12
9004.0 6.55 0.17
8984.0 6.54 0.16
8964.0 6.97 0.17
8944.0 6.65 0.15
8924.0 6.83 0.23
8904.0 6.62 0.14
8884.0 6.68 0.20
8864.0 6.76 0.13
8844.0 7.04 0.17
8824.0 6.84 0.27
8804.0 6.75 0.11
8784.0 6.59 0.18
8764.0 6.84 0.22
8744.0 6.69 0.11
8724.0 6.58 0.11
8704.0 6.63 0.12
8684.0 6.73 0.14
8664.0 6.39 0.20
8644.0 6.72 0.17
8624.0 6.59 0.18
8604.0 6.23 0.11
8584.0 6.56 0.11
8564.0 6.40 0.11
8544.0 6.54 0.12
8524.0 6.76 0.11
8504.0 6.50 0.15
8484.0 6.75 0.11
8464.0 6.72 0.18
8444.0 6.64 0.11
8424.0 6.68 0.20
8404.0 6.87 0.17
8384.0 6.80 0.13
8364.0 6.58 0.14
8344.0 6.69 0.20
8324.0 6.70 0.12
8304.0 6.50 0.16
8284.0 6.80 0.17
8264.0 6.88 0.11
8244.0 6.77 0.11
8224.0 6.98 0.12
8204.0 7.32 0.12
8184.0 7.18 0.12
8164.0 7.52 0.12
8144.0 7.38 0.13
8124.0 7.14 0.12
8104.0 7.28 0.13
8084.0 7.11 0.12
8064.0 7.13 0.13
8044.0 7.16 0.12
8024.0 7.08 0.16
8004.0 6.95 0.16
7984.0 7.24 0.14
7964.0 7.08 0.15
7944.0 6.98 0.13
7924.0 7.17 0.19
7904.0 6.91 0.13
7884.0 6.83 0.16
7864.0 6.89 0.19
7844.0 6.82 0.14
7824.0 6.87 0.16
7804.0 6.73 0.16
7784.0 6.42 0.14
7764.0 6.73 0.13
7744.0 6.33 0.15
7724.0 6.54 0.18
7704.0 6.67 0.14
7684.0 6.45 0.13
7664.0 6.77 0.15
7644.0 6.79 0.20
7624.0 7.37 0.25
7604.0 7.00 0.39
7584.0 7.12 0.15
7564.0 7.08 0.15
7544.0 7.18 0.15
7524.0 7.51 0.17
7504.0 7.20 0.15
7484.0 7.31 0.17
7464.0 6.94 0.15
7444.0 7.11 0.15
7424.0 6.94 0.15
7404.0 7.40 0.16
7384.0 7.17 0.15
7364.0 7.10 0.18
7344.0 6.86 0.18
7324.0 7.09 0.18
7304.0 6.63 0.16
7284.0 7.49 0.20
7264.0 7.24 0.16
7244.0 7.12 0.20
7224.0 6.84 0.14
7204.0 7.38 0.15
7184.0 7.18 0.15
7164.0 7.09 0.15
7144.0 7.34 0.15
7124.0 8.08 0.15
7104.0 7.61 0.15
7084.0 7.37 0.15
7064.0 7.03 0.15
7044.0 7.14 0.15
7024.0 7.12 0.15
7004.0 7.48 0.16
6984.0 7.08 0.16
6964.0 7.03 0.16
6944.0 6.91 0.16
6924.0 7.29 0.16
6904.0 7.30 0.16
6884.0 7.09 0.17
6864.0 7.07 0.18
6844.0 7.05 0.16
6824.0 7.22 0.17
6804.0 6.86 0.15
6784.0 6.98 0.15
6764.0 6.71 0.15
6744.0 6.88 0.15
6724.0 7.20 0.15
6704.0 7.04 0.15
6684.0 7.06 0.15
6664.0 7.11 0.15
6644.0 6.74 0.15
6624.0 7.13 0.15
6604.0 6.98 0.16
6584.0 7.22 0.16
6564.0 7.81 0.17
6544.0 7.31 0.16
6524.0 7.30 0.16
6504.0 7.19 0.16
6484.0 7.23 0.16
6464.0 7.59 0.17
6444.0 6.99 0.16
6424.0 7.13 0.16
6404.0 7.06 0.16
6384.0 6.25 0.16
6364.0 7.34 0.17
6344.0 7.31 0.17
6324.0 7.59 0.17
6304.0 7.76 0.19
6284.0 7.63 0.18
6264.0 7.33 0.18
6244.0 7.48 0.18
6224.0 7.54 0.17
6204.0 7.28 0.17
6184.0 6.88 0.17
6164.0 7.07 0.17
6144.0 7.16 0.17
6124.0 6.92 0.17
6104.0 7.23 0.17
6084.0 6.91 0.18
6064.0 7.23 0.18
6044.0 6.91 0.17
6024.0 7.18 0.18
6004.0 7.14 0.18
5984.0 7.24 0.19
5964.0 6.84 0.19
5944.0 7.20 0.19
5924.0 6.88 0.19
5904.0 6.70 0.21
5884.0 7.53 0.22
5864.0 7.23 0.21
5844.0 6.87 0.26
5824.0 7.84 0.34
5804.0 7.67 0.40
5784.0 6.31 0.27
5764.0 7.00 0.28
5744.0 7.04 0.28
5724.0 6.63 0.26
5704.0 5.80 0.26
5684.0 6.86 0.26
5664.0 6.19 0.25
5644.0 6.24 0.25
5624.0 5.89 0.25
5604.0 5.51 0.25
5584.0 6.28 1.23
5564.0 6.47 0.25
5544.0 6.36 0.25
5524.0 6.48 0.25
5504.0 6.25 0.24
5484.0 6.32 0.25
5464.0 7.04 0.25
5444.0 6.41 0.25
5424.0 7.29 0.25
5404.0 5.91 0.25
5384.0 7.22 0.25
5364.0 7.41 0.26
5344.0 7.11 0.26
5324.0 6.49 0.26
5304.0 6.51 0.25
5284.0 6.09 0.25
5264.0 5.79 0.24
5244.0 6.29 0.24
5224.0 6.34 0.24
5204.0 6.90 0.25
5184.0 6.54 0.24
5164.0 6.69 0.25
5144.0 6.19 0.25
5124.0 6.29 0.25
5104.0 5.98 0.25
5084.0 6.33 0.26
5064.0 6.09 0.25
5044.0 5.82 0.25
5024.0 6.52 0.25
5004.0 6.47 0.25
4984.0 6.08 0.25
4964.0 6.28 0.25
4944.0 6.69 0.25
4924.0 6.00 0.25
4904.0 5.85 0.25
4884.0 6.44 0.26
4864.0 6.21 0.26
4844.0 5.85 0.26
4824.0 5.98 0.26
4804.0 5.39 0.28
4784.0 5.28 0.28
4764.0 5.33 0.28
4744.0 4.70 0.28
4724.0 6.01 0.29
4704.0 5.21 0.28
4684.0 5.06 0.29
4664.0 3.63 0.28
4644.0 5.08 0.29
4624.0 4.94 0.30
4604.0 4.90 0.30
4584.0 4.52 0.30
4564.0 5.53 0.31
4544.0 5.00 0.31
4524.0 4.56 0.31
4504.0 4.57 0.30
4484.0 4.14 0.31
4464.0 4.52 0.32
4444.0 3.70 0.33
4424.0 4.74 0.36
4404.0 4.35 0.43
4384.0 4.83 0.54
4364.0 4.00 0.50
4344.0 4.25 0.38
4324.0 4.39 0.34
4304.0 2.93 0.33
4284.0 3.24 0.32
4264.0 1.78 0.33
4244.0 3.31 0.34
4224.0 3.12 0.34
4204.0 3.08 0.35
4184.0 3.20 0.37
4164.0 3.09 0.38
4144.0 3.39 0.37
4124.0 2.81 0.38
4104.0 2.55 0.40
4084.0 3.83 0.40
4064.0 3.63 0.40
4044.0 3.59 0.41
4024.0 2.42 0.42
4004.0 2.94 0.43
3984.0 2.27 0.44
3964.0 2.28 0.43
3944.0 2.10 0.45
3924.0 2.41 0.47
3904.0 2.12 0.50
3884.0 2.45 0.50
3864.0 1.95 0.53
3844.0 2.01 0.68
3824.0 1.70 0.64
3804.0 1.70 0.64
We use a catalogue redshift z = 0.083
